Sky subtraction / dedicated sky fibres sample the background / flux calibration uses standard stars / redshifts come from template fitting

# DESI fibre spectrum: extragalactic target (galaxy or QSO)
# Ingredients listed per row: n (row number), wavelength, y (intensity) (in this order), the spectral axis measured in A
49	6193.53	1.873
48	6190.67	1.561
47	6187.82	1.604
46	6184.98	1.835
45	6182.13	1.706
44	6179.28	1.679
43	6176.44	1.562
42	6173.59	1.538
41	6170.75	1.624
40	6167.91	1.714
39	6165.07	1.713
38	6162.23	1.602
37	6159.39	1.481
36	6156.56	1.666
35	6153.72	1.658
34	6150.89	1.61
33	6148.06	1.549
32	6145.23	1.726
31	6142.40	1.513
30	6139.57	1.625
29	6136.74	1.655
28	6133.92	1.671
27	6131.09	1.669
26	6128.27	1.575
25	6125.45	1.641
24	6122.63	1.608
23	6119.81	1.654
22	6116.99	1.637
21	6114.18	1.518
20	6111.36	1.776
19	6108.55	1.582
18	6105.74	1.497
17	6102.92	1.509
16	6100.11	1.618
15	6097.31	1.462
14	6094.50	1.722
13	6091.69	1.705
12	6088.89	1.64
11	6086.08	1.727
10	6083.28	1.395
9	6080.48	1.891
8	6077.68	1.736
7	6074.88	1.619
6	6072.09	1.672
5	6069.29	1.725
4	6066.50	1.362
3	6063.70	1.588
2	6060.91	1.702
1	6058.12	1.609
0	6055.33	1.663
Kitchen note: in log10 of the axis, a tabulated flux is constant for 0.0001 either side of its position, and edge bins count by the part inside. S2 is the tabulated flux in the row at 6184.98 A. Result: 1.835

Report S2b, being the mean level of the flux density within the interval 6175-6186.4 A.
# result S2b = 1.69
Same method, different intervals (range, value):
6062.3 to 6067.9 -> 1.48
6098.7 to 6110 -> 1.55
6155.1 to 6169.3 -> 1.63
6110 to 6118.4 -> 1.64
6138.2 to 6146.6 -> 1.62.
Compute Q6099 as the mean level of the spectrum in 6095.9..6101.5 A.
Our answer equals 1.54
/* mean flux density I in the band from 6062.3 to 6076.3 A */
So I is 1.59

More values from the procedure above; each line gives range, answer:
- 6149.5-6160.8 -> 1.6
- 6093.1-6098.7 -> 1.59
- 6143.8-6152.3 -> 1.63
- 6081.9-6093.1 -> 1.62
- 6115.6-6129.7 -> 1.62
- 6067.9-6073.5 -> 1.7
